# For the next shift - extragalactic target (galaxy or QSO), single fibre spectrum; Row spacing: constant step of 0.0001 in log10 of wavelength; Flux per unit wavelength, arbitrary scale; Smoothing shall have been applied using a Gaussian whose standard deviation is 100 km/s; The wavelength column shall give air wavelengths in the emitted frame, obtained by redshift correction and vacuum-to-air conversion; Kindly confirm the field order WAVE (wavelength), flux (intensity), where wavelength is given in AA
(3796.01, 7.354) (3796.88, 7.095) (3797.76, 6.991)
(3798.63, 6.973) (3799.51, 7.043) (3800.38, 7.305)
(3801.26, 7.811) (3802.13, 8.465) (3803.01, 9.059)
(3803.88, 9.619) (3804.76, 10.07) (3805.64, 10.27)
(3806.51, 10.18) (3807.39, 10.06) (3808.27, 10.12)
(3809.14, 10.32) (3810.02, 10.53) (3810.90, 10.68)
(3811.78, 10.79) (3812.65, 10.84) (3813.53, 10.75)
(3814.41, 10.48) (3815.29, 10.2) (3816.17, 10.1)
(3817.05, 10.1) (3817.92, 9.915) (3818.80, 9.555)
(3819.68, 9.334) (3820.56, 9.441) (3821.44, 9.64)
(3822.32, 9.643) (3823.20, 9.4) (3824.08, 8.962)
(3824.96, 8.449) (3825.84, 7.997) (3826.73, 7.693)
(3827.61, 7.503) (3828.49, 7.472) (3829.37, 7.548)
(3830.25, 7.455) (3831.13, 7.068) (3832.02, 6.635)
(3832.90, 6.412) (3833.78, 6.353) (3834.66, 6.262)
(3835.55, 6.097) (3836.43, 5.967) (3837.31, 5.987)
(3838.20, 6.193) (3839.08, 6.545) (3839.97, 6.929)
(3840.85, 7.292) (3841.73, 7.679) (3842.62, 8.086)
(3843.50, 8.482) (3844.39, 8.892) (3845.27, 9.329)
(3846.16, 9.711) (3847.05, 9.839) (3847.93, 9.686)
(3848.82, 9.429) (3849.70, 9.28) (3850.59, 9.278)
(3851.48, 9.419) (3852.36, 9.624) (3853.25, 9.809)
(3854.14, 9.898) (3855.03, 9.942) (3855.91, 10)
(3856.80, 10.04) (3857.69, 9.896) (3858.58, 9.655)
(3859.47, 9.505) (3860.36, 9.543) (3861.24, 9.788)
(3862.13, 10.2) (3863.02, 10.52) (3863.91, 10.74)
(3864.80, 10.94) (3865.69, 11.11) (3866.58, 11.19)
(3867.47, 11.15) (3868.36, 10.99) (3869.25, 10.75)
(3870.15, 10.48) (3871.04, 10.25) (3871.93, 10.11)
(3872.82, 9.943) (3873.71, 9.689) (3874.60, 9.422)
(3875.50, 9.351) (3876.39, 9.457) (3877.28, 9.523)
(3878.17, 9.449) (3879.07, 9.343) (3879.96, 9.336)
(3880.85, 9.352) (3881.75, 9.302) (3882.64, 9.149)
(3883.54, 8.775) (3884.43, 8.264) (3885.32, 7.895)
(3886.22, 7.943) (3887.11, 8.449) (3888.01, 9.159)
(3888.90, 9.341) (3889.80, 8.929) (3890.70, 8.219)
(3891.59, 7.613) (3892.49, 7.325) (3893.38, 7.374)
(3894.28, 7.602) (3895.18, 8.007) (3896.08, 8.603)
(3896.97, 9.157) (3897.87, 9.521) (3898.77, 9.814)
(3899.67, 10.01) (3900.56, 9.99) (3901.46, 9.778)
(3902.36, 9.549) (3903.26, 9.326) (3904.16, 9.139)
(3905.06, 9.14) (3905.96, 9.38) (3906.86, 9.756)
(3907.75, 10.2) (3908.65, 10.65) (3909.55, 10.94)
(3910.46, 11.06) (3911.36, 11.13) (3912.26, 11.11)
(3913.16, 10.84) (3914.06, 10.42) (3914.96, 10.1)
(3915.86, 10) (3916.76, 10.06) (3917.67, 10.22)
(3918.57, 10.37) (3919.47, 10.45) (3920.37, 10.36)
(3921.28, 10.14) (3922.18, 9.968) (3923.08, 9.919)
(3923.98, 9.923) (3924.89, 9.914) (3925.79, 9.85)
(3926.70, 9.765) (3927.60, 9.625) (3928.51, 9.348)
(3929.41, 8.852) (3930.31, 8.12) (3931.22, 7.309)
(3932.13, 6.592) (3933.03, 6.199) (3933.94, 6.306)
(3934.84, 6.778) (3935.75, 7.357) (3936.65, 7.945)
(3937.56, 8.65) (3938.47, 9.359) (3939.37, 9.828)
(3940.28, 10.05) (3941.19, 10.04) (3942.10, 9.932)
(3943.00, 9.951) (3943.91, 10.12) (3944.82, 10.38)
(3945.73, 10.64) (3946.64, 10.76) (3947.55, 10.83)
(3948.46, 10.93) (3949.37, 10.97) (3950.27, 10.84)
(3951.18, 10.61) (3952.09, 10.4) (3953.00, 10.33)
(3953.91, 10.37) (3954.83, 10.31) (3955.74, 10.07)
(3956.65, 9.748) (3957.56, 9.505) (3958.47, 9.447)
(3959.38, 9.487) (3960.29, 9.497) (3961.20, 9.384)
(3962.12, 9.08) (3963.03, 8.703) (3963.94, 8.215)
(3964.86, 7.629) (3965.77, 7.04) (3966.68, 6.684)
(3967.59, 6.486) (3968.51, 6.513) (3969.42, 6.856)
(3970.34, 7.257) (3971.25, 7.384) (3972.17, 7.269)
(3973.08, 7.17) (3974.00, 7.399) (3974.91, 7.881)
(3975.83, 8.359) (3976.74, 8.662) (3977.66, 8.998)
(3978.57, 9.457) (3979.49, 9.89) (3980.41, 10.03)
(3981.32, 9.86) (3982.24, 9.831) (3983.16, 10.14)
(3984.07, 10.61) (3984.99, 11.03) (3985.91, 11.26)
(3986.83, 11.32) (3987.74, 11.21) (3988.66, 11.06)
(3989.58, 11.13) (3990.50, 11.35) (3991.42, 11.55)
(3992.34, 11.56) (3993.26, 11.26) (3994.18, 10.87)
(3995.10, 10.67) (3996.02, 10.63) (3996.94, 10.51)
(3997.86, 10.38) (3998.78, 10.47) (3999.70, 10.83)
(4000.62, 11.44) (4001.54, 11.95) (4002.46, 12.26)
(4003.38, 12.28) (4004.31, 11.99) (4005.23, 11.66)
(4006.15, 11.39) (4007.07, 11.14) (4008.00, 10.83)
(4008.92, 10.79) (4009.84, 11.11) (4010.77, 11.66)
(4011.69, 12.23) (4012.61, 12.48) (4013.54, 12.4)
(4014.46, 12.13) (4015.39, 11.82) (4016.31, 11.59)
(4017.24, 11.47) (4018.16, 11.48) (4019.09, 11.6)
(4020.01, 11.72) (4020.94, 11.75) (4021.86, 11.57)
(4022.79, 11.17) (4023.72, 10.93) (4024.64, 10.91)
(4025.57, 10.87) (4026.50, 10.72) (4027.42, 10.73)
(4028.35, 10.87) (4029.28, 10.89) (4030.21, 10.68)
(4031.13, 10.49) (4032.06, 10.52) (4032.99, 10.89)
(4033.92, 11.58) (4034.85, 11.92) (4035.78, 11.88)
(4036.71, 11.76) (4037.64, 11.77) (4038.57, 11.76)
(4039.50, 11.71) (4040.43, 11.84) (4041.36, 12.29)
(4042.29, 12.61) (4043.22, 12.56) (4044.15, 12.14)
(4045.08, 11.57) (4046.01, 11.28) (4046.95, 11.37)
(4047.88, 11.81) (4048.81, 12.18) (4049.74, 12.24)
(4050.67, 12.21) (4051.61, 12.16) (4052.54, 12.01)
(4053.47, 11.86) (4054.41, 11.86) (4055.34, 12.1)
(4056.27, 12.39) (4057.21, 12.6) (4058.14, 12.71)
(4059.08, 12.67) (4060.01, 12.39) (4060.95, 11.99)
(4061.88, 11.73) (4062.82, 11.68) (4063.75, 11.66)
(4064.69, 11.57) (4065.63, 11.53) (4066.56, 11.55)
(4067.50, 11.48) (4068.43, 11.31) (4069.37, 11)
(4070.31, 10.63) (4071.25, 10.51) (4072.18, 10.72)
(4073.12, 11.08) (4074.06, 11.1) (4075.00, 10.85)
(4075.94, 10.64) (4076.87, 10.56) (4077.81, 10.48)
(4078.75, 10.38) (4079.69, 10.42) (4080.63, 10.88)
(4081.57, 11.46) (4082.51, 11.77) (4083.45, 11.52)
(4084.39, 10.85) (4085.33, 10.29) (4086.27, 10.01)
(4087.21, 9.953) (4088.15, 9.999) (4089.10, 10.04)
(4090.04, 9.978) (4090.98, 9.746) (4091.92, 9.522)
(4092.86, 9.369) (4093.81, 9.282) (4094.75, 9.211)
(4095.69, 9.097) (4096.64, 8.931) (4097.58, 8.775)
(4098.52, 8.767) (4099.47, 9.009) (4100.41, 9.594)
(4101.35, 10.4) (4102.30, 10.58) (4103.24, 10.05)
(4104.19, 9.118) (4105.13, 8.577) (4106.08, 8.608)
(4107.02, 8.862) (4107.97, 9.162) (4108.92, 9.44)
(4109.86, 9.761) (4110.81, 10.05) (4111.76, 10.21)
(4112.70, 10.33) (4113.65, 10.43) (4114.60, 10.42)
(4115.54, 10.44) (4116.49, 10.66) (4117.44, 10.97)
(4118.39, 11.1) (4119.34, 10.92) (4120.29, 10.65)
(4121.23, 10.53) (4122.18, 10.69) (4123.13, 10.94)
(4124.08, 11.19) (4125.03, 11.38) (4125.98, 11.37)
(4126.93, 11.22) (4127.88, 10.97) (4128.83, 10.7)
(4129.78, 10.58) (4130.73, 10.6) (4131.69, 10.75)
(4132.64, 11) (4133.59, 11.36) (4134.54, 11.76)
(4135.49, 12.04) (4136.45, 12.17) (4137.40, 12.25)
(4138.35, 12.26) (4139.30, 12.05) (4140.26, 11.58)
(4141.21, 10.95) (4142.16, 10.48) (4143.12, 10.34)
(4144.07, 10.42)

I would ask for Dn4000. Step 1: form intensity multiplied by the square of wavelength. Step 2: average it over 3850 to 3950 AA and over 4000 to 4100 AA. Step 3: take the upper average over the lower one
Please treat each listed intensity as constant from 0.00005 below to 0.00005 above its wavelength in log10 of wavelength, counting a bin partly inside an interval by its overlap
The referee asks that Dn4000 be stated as 1.27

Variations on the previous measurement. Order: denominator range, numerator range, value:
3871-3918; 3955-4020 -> 1.13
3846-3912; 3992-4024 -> 1.28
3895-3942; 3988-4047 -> 1.27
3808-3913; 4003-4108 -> 1.33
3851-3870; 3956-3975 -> 0.83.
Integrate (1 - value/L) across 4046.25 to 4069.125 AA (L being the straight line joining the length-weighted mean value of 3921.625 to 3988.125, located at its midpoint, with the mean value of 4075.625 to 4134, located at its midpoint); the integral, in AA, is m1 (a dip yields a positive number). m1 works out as -4.7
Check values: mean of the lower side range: 9.16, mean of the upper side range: 10.2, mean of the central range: 11.9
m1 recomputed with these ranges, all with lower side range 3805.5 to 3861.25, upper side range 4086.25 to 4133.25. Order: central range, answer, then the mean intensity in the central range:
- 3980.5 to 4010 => -4.52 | 11.1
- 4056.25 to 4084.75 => -4.11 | 11.3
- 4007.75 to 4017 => -1.97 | 11.7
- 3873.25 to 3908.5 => 0.42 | 9.03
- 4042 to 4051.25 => -2.05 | 12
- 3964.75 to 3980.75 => 2.82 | 7.82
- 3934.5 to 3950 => -0.58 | 9.72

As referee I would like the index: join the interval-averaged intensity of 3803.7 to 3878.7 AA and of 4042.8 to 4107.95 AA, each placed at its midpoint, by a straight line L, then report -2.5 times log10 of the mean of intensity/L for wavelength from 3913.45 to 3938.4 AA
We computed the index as 0.08 mag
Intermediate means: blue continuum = 9.23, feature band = 9.07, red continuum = 10.8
